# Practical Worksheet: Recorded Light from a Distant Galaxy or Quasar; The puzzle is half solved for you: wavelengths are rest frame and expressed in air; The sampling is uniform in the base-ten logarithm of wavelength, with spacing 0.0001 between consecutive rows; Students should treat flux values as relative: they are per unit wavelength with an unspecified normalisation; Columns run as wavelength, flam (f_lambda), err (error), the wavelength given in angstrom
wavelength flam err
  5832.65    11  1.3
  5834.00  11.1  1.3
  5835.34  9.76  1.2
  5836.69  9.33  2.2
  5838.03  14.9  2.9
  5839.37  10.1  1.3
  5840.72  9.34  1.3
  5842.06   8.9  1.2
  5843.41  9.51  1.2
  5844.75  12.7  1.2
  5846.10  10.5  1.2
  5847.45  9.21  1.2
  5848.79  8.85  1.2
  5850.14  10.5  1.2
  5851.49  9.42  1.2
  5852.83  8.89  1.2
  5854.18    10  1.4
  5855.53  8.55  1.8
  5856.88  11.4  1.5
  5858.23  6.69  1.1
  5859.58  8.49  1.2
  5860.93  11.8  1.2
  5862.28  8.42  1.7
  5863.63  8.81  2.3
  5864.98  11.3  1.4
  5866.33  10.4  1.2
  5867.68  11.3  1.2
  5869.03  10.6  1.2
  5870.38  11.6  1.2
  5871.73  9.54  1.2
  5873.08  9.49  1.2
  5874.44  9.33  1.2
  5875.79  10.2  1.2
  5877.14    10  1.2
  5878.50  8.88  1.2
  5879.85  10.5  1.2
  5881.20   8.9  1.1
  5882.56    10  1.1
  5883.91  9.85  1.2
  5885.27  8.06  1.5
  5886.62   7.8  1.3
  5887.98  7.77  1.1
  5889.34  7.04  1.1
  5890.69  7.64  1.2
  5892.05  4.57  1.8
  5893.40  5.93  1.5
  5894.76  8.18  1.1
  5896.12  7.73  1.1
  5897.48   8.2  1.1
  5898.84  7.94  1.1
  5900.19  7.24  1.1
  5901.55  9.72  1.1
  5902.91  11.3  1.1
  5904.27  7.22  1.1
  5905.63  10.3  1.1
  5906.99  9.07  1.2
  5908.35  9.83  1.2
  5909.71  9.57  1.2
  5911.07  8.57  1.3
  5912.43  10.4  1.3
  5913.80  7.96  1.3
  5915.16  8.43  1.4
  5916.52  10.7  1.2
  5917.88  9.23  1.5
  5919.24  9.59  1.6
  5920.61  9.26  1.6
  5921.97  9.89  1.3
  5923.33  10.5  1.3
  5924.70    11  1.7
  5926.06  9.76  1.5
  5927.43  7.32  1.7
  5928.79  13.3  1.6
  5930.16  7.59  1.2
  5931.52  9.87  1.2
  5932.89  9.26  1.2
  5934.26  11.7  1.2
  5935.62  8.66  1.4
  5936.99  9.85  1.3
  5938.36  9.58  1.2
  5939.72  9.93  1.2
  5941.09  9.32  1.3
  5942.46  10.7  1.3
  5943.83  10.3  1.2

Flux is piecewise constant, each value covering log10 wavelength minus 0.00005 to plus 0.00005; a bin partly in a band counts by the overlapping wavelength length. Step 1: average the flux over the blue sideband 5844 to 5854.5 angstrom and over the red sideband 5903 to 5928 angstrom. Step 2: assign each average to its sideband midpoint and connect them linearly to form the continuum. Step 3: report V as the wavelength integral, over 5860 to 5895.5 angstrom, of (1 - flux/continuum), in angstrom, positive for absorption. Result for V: 2.3 angstrom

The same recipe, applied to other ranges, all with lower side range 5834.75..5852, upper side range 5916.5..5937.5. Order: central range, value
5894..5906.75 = 1.7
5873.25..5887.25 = 1.0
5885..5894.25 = 2.8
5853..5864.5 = 1.0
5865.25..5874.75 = -0.3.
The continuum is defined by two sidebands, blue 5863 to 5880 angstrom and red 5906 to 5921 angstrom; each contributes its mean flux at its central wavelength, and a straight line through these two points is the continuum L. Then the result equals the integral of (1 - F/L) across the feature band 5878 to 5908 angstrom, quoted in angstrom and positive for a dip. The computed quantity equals 4.2 angstrom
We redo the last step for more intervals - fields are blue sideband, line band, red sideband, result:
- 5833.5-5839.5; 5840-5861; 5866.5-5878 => 2.3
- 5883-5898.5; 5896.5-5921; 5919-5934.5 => -1.1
